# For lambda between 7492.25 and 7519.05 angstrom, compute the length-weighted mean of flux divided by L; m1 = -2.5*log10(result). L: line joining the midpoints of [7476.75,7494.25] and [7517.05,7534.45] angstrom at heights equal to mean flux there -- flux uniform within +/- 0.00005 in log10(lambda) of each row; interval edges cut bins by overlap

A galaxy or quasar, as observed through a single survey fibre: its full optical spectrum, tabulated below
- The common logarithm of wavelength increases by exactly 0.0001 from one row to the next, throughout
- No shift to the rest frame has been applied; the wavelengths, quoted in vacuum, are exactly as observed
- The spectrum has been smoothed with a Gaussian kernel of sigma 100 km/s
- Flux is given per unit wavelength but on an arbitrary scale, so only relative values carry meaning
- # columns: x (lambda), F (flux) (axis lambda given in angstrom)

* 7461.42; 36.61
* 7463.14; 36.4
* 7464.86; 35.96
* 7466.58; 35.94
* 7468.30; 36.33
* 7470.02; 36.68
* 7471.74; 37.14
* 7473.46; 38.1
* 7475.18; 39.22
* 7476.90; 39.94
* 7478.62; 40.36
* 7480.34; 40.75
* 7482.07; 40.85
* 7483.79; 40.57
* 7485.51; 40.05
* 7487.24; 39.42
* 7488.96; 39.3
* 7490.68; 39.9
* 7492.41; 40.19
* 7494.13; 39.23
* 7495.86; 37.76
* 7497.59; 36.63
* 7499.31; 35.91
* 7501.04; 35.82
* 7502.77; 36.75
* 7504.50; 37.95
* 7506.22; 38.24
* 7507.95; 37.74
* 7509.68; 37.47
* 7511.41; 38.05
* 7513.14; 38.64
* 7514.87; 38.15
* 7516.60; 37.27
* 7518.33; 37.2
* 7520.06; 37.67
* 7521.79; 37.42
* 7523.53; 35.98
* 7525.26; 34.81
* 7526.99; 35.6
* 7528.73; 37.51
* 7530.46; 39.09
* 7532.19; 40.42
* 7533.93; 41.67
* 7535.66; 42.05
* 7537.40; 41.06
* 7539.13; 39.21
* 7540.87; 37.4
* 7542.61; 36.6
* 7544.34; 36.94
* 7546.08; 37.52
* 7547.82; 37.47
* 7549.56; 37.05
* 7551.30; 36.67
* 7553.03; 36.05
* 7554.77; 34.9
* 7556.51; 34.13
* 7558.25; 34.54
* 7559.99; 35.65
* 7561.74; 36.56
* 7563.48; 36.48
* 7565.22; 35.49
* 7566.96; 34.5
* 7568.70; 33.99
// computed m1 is 0.04 mag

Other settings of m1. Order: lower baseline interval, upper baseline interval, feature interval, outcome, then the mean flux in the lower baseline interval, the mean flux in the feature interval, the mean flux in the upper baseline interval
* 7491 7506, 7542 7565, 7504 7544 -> -0.034 mag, 37.6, 38.1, 36.2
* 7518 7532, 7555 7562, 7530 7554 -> -0.071 mag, 37.1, 38.5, 35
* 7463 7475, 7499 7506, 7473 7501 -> -0.068 mag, 36.8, 39.2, 36.8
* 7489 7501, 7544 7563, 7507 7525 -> -0.001 mag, 38.2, 37.5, 36.1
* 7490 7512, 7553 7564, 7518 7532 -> -0.009 mag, 37.8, 37.1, 35.4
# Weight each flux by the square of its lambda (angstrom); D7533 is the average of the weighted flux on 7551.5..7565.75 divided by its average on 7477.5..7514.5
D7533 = 0.93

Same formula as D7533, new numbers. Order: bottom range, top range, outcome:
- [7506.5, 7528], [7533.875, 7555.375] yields 1.03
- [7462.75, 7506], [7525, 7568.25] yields 0.99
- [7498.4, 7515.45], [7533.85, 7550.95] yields 1.04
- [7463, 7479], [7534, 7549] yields 1.05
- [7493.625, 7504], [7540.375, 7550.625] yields 1.02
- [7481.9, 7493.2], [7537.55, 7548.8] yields 0.96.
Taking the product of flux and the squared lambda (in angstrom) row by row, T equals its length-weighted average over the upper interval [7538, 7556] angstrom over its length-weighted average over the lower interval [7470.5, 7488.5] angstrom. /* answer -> 1.0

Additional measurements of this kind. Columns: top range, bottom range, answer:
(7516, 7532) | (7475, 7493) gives 0.94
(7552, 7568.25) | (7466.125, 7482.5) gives 0.94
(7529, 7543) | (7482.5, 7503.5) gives 1.04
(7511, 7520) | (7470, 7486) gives 0.97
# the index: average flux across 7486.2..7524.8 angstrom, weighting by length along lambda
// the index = 37.8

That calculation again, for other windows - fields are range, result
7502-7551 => 37.9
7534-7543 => 39.6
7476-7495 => 40.1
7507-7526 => 37.3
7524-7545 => 38.5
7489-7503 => 37.9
